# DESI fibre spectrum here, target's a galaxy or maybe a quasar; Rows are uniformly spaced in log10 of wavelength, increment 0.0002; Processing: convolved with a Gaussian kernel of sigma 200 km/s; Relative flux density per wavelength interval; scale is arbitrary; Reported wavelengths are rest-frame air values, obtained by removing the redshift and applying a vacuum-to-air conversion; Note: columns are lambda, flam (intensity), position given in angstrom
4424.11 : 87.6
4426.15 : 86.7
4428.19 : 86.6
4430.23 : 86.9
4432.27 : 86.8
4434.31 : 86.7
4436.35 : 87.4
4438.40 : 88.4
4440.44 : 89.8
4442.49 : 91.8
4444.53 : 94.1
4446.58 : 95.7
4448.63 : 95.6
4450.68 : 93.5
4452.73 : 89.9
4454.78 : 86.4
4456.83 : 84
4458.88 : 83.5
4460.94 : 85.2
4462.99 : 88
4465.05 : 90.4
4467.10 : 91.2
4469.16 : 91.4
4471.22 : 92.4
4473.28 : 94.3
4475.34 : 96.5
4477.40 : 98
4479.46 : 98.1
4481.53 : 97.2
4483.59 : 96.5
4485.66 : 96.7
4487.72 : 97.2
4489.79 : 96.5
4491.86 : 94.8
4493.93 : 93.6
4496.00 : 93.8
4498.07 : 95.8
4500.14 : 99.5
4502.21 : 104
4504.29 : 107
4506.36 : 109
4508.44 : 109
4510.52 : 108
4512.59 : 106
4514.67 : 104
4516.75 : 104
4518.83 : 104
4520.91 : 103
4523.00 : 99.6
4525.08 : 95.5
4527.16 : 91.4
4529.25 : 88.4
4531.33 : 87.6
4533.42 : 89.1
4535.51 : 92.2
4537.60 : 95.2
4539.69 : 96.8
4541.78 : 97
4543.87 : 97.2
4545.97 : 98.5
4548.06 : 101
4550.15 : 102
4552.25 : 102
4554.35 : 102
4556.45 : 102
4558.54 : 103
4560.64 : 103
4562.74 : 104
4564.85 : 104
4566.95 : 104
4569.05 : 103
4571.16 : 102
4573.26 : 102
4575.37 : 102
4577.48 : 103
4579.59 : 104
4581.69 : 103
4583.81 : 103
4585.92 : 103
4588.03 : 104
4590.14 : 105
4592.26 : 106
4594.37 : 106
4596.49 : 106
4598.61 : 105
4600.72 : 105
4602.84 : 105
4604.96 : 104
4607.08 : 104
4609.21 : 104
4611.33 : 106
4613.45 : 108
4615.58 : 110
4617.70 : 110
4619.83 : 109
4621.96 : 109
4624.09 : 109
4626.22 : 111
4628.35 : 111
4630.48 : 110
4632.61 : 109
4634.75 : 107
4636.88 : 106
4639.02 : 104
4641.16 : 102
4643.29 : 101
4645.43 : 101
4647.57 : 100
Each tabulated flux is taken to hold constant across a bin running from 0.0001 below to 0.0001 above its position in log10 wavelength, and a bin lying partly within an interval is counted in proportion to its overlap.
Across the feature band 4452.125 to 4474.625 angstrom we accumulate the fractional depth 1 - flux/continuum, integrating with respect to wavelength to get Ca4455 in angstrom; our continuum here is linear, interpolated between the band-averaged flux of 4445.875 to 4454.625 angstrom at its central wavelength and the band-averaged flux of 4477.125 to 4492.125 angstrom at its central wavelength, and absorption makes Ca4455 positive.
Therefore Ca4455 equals 1.3 angstrom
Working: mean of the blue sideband 92.9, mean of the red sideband 96.9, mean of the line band 88.9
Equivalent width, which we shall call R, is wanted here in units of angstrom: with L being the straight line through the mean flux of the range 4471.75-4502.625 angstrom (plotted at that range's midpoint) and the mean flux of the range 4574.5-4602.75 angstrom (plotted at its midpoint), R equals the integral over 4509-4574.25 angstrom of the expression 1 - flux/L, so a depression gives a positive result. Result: 0.6 angstrom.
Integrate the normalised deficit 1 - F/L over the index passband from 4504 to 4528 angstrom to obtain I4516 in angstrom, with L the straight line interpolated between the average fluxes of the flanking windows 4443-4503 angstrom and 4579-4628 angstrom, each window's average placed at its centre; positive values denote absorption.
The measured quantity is -1.4 angstrom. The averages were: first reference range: 93.5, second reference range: 106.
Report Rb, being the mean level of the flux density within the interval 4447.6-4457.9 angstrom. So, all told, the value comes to 89.9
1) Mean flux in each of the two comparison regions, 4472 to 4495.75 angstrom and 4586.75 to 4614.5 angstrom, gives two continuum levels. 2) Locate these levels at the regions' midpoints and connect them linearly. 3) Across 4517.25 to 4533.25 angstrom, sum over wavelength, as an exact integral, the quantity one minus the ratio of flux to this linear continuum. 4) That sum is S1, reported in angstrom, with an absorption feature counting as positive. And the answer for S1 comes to 0.61 angstrom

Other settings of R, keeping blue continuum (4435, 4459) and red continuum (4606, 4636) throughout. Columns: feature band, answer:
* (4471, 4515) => -2.07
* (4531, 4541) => 0.69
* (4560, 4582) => 0.01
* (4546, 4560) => -0.07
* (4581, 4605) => 0.18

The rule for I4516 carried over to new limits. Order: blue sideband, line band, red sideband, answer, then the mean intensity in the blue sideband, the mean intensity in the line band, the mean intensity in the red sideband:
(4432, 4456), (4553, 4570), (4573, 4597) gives -0.24 angstrom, 90.6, 103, 104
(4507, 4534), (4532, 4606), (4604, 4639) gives 1.25 angstrom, 99.5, 102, 108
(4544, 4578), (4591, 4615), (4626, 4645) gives -0.20 angstrom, 102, 105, 106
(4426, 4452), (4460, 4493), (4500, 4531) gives 0.64 angstrom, 90.1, 94.1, 102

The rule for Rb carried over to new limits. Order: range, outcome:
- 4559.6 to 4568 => 104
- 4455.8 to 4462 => 84.3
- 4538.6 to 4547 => 97.3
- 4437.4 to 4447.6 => 92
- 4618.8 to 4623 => 109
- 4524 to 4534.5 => 90.5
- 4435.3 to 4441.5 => 88.5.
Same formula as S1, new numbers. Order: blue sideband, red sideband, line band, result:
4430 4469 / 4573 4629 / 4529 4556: 0.8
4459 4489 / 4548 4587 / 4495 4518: -1.6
